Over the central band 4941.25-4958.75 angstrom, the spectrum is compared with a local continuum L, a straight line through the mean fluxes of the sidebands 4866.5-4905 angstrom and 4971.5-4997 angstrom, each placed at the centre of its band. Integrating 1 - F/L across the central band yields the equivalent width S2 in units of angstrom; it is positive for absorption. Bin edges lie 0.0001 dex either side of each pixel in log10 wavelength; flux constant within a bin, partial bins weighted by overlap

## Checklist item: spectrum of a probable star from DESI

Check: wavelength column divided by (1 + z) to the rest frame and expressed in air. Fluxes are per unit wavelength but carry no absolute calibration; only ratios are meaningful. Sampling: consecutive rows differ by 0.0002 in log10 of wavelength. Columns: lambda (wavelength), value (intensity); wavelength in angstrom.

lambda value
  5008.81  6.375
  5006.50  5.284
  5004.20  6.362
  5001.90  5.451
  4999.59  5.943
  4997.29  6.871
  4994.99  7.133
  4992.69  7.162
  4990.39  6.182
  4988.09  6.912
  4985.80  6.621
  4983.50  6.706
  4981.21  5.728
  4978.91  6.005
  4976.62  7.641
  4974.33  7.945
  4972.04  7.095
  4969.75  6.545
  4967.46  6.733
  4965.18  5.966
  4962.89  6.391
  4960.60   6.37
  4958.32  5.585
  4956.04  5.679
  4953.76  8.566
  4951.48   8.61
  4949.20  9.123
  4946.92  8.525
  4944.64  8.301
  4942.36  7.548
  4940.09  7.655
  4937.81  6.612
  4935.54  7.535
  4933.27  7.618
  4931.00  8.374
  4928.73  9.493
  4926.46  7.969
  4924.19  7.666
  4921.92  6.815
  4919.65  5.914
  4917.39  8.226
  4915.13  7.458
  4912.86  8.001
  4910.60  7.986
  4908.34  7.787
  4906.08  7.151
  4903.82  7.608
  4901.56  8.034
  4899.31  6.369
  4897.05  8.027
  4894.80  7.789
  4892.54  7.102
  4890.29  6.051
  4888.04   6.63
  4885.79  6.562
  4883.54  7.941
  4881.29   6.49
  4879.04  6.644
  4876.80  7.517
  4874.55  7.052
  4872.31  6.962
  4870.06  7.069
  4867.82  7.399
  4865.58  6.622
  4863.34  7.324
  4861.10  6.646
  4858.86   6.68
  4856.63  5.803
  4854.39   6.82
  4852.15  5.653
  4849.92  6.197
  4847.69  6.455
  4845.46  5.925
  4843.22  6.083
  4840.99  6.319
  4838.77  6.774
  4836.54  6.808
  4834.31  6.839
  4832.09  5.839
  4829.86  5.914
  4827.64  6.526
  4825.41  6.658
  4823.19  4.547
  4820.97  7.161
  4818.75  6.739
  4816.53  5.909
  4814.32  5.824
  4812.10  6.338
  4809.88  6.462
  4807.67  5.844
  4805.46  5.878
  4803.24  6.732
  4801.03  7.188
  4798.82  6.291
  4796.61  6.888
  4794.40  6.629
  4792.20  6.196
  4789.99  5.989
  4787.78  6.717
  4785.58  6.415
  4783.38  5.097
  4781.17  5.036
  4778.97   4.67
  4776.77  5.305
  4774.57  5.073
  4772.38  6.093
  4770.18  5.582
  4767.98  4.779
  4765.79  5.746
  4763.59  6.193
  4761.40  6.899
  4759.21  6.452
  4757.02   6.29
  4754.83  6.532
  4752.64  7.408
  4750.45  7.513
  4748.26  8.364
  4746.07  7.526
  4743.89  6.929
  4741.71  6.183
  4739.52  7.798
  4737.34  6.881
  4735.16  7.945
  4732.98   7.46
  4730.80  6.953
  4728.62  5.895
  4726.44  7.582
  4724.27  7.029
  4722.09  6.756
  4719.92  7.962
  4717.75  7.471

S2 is -2.26 angstrom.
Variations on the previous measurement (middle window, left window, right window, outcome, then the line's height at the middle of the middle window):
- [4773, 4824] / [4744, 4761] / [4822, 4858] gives 4.5 angstrom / 6.64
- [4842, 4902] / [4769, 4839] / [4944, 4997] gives -2.9 angstrom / 6.48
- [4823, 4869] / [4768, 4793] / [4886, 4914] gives 1.1 angstrom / 6.56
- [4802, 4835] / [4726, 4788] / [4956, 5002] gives 1.3 angstrom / 6.47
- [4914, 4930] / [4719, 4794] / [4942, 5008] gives -2.1 angstrom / 6.76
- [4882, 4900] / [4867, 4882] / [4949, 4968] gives -0.2 angstrom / 7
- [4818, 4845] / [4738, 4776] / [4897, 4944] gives 2.7 angstrom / 7.03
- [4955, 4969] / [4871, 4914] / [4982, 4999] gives 1.5 angstrom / 6.89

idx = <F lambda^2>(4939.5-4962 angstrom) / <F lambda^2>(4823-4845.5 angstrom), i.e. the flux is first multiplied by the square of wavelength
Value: 1.27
